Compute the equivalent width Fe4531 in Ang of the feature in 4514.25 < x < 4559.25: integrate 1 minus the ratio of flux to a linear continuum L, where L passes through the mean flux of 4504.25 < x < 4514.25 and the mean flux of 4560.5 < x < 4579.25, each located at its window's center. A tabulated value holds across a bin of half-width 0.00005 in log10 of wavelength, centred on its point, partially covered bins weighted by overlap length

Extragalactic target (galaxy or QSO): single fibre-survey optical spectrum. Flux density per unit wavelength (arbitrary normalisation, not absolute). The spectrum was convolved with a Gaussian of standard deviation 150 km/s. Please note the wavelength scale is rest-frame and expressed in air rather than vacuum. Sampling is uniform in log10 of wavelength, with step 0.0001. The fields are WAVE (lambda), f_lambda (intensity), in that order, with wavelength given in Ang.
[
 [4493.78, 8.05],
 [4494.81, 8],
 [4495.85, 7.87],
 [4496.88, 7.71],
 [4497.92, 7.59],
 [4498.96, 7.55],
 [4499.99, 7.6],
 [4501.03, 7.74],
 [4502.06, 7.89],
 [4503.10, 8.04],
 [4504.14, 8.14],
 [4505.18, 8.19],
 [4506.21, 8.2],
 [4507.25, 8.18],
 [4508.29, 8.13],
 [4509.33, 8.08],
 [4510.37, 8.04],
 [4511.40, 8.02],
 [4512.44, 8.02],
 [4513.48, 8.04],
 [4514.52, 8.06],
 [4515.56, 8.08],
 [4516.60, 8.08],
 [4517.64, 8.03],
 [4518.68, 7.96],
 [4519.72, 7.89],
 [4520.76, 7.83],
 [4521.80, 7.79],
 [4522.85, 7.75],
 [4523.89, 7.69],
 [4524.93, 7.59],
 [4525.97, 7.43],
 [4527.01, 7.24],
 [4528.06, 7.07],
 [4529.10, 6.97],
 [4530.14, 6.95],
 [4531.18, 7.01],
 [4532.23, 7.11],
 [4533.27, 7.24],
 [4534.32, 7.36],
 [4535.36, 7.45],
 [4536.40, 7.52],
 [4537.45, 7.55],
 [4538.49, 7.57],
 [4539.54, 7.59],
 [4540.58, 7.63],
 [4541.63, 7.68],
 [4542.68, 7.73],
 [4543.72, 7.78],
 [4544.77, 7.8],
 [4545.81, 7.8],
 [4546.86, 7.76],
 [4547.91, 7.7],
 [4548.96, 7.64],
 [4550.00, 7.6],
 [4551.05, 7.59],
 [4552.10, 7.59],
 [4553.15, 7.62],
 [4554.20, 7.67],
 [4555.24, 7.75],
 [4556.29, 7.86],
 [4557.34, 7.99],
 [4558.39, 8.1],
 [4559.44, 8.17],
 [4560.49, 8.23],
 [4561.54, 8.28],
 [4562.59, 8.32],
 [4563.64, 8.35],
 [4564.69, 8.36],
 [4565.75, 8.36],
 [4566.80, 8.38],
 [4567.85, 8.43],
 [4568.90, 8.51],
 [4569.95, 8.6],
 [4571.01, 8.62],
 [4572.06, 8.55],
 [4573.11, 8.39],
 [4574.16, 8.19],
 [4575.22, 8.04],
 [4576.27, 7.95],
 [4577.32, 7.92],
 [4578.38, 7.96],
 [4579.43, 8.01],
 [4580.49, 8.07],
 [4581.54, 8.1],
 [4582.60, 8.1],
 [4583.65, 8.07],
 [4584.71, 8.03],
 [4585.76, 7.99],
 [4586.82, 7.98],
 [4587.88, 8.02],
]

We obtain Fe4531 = 3.1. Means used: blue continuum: 8.1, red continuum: 8.3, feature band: 7.63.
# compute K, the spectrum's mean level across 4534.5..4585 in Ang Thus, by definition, 7.98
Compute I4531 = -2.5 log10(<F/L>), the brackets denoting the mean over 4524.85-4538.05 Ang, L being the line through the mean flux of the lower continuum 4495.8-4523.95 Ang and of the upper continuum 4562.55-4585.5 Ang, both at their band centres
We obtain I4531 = 0.11 mag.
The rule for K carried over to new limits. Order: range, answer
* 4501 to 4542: 7.72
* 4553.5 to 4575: 8.25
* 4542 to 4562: 7.82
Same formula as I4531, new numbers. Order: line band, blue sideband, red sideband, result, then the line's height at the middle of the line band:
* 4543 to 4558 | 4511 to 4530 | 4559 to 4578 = 0.05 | 8.09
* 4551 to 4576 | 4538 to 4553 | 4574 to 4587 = -0.04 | 7.85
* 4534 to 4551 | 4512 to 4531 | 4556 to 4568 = 0.05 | 7.97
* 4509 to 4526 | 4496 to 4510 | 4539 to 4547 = -0.01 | 7.85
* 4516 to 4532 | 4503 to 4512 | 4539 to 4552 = 0.05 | 7.93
